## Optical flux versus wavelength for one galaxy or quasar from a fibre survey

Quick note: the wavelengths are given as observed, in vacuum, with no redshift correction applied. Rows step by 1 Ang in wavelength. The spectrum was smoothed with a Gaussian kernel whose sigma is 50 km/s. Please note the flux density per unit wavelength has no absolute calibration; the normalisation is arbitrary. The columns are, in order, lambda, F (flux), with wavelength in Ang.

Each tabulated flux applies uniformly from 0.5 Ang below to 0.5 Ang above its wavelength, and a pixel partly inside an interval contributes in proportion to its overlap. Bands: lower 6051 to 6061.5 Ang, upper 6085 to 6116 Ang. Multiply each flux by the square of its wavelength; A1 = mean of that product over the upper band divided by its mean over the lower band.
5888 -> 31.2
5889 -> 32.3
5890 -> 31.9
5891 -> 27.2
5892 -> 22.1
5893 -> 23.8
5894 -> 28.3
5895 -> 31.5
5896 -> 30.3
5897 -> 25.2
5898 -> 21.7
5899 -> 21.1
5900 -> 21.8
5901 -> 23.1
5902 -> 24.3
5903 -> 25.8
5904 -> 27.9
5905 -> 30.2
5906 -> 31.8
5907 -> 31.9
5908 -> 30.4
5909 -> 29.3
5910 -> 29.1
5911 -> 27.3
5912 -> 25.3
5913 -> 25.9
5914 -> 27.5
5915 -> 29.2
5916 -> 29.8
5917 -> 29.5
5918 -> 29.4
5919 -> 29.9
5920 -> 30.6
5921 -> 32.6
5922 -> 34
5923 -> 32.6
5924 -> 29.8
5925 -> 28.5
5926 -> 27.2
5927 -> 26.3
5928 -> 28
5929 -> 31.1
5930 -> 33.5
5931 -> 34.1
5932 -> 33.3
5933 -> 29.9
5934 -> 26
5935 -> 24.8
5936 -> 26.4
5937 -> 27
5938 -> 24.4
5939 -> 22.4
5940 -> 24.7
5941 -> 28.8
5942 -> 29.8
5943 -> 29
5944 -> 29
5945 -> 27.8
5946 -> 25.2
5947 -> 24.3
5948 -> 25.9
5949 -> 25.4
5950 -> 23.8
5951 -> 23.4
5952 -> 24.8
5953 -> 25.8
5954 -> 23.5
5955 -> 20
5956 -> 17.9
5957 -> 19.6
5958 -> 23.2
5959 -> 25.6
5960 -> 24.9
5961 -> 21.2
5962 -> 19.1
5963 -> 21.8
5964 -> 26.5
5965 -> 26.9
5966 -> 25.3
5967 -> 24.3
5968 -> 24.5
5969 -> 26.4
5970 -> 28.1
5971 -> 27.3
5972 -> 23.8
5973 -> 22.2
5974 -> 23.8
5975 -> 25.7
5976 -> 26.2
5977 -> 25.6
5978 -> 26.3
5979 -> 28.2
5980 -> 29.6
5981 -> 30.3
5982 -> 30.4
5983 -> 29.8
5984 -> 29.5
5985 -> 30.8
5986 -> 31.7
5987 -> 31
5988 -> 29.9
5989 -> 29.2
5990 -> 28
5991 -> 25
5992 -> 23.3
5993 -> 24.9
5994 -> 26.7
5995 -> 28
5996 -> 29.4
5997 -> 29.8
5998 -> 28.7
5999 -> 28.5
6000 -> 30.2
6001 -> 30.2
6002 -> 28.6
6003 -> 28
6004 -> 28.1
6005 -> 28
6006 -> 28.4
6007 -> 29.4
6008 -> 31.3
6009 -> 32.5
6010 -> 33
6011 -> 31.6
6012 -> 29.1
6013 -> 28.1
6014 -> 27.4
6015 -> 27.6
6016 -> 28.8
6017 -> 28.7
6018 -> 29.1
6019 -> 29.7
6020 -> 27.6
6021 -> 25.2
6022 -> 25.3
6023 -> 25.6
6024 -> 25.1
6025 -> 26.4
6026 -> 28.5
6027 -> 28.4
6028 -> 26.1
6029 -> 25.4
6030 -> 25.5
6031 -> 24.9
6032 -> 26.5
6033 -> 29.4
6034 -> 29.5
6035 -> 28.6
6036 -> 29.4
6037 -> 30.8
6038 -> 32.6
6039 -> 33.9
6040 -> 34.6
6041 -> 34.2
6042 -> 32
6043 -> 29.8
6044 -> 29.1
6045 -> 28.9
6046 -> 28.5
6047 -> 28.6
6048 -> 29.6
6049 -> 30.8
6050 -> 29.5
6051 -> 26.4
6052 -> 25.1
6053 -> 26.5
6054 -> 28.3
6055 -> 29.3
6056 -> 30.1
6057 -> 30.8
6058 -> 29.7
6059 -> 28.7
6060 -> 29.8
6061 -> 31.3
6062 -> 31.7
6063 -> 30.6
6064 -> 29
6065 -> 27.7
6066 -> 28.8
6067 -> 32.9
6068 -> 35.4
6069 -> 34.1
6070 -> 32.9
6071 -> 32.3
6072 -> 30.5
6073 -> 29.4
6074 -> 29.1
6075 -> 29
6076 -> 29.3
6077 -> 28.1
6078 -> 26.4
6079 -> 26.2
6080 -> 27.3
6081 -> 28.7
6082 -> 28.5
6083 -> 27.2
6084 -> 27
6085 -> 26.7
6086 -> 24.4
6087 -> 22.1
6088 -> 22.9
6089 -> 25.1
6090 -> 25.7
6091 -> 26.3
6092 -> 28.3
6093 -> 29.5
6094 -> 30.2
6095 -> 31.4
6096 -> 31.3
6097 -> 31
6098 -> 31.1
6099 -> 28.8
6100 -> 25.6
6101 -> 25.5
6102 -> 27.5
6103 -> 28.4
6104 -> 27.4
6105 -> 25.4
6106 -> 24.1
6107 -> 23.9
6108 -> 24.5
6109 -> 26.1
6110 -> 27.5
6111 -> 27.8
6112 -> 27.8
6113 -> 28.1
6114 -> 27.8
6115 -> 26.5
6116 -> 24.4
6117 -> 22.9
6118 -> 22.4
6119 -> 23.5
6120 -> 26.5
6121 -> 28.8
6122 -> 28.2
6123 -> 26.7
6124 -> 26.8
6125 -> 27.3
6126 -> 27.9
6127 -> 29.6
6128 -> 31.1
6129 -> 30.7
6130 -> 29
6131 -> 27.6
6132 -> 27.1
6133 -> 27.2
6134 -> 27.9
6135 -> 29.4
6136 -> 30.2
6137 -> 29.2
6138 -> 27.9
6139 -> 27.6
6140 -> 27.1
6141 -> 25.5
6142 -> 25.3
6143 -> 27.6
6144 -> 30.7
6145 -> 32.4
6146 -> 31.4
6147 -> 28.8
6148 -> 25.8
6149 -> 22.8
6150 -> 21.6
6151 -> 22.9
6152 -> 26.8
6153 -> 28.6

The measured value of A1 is 1.0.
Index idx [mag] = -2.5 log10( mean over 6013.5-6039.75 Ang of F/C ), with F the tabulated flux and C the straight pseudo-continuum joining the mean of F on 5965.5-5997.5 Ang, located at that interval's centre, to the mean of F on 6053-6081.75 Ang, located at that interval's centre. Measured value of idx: 0.03 mag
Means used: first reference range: 27.3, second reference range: 29.8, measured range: 28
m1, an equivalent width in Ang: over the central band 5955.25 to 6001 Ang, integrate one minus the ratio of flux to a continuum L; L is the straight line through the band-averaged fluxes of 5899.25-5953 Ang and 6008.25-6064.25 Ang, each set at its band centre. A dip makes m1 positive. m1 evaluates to 3.2 Ang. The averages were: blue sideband 27.9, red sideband 29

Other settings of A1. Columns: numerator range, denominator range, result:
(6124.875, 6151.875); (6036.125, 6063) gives 0.95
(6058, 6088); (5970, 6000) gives 1.08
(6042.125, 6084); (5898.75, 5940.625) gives 1.09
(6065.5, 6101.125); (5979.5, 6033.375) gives 1.03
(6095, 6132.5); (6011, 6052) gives 0.98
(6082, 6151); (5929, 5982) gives 1.11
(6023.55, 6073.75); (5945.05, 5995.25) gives 1.18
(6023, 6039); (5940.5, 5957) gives 1.14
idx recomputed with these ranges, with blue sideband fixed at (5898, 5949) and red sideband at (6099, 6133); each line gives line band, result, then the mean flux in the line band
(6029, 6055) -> -0.074 mag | 29.2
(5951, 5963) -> 0.239 mag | 22.3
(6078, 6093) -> 0.030 mag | 26.3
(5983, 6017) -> -0.053 mag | 28.9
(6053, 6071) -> -0.128 mag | 30.6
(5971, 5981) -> 0.069 mag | 26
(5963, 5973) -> 0.092 mag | 25.5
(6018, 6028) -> 0.019 mag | 26.9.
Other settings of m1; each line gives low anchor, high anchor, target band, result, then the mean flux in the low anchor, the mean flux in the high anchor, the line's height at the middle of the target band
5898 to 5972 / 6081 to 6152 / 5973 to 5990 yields -0.98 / 26.8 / 27.2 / 26.9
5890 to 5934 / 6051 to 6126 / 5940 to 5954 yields 1.04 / 28.4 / 27.9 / 28.3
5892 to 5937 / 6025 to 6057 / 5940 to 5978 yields 5.04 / 28.3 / 29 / 28.6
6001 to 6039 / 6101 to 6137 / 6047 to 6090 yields -1.51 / 28.4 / 27.1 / 27.8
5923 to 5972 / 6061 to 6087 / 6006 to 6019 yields -0.94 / 26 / 29.2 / 27.7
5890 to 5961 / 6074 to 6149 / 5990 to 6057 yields -3.35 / 27.1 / 27.4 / 27.3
